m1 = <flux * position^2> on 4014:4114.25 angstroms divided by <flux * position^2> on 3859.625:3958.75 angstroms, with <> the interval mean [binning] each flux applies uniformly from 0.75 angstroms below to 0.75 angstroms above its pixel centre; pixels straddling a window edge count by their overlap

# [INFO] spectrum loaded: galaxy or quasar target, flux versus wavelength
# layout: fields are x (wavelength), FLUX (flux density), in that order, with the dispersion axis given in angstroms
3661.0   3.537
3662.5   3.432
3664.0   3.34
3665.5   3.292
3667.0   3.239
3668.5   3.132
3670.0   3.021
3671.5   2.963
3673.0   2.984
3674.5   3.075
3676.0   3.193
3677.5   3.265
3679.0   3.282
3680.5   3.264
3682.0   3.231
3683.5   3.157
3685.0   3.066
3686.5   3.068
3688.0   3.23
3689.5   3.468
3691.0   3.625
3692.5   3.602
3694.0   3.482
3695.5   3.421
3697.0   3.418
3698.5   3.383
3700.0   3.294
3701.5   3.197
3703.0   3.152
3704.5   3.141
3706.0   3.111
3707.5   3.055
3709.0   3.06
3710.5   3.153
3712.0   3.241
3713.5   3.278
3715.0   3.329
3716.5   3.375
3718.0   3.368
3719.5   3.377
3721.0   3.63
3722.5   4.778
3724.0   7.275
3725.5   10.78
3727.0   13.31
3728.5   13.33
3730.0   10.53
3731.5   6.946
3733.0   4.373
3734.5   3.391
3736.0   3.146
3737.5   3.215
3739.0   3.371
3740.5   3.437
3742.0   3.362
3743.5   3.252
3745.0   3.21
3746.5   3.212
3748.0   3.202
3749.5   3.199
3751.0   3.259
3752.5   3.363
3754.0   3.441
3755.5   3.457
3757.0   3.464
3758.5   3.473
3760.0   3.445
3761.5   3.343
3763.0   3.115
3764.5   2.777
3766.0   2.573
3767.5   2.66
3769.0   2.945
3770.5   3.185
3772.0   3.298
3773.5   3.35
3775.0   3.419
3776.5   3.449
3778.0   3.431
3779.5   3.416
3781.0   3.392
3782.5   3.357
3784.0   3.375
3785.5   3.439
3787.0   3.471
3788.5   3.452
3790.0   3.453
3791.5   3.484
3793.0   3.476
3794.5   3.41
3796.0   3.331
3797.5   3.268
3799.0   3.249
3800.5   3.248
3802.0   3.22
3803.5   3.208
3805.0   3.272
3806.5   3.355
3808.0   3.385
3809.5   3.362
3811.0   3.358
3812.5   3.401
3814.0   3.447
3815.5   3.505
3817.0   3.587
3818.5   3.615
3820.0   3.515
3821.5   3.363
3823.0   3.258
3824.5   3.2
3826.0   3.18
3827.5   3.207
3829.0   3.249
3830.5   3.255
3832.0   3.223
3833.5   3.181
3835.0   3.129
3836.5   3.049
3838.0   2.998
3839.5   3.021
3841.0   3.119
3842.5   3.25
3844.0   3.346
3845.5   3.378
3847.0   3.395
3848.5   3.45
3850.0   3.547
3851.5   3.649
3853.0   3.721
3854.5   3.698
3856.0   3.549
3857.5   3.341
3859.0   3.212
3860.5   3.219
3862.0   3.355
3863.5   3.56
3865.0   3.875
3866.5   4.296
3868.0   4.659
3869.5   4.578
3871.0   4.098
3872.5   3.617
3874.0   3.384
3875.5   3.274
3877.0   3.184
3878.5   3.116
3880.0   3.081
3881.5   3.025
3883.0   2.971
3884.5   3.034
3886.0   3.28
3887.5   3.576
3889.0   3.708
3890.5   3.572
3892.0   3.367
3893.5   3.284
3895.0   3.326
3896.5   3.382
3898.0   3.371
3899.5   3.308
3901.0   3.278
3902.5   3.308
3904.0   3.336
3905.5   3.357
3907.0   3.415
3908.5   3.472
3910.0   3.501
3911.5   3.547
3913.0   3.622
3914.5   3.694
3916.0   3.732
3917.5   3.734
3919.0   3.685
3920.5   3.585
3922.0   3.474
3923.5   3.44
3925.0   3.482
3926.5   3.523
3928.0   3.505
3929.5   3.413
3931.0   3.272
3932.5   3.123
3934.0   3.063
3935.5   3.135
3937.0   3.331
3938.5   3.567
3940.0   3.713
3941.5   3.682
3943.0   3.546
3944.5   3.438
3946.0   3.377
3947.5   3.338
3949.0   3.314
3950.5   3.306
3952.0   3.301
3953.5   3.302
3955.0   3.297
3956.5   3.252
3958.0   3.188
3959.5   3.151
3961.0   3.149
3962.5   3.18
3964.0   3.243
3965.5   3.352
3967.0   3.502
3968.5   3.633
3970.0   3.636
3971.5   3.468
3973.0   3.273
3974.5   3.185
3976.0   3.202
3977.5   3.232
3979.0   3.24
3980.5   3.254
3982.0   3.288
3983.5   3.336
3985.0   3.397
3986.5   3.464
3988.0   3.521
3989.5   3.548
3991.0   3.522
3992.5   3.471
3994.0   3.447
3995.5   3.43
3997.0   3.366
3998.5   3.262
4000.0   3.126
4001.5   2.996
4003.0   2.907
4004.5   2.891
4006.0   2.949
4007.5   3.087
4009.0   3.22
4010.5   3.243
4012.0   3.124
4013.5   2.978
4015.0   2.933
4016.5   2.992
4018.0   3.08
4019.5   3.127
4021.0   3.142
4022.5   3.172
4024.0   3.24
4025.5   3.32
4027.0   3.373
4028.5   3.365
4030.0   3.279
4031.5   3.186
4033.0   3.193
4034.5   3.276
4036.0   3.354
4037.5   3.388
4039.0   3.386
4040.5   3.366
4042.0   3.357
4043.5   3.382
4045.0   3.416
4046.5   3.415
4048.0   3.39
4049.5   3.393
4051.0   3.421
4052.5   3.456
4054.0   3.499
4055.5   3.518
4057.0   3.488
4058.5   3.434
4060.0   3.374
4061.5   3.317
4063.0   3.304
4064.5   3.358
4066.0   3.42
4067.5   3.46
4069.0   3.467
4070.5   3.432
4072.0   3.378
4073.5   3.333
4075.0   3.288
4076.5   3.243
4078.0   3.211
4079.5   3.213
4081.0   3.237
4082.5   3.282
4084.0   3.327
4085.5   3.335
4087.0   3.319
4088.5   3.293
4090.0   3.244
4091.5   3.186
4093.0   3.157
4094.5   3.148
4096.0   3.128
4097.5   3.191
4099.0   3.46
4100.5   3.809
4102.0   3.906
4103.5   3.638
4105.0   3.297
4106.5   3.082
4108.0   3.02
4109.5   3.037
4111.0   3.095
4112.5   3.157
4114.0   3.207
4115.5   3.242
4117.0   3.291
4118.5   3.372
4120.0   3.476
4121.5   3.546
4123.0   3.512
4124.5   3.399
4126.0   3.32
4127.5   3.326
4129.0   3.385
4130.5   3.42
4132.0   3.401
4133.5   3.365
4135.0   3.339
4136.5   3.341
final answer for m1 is 1.03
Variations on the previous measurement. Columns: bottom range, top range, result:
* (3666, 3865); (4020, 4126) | 1.07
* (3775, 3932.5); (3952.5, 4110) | 1.06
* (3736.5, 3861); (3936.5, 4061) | 1.11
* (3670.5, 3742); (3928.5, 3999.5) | 0.91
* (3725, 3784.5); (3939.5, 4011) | 0.88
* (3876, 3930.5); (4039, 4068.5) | 1.08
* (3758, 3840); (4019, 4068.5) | 1.16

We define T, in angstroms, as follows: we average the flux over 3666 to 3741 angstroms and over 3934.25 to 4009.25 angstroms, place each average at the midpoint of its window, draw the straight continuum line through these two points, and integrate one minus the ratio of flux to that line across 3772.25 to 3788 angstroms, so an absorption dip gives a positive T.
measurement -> 2.07 angstroms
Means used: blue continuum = 4.16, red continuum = 3.32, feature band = 3.41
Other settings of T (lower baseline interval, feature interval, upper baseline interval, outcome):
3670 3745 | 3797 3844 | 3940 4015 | 6.49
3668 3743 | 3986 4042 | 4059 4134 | 4.29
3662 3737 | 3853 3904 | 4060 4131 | 4.08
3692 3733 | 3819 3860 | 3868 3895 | 5.35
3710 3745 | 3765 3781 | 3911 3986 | 5.54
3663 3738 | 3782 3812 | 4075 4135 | 4.55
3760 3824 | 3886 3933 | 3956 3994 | -1.76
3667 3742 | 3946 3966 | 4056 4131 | 2.01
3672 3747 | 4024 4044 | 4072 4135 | 0.84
